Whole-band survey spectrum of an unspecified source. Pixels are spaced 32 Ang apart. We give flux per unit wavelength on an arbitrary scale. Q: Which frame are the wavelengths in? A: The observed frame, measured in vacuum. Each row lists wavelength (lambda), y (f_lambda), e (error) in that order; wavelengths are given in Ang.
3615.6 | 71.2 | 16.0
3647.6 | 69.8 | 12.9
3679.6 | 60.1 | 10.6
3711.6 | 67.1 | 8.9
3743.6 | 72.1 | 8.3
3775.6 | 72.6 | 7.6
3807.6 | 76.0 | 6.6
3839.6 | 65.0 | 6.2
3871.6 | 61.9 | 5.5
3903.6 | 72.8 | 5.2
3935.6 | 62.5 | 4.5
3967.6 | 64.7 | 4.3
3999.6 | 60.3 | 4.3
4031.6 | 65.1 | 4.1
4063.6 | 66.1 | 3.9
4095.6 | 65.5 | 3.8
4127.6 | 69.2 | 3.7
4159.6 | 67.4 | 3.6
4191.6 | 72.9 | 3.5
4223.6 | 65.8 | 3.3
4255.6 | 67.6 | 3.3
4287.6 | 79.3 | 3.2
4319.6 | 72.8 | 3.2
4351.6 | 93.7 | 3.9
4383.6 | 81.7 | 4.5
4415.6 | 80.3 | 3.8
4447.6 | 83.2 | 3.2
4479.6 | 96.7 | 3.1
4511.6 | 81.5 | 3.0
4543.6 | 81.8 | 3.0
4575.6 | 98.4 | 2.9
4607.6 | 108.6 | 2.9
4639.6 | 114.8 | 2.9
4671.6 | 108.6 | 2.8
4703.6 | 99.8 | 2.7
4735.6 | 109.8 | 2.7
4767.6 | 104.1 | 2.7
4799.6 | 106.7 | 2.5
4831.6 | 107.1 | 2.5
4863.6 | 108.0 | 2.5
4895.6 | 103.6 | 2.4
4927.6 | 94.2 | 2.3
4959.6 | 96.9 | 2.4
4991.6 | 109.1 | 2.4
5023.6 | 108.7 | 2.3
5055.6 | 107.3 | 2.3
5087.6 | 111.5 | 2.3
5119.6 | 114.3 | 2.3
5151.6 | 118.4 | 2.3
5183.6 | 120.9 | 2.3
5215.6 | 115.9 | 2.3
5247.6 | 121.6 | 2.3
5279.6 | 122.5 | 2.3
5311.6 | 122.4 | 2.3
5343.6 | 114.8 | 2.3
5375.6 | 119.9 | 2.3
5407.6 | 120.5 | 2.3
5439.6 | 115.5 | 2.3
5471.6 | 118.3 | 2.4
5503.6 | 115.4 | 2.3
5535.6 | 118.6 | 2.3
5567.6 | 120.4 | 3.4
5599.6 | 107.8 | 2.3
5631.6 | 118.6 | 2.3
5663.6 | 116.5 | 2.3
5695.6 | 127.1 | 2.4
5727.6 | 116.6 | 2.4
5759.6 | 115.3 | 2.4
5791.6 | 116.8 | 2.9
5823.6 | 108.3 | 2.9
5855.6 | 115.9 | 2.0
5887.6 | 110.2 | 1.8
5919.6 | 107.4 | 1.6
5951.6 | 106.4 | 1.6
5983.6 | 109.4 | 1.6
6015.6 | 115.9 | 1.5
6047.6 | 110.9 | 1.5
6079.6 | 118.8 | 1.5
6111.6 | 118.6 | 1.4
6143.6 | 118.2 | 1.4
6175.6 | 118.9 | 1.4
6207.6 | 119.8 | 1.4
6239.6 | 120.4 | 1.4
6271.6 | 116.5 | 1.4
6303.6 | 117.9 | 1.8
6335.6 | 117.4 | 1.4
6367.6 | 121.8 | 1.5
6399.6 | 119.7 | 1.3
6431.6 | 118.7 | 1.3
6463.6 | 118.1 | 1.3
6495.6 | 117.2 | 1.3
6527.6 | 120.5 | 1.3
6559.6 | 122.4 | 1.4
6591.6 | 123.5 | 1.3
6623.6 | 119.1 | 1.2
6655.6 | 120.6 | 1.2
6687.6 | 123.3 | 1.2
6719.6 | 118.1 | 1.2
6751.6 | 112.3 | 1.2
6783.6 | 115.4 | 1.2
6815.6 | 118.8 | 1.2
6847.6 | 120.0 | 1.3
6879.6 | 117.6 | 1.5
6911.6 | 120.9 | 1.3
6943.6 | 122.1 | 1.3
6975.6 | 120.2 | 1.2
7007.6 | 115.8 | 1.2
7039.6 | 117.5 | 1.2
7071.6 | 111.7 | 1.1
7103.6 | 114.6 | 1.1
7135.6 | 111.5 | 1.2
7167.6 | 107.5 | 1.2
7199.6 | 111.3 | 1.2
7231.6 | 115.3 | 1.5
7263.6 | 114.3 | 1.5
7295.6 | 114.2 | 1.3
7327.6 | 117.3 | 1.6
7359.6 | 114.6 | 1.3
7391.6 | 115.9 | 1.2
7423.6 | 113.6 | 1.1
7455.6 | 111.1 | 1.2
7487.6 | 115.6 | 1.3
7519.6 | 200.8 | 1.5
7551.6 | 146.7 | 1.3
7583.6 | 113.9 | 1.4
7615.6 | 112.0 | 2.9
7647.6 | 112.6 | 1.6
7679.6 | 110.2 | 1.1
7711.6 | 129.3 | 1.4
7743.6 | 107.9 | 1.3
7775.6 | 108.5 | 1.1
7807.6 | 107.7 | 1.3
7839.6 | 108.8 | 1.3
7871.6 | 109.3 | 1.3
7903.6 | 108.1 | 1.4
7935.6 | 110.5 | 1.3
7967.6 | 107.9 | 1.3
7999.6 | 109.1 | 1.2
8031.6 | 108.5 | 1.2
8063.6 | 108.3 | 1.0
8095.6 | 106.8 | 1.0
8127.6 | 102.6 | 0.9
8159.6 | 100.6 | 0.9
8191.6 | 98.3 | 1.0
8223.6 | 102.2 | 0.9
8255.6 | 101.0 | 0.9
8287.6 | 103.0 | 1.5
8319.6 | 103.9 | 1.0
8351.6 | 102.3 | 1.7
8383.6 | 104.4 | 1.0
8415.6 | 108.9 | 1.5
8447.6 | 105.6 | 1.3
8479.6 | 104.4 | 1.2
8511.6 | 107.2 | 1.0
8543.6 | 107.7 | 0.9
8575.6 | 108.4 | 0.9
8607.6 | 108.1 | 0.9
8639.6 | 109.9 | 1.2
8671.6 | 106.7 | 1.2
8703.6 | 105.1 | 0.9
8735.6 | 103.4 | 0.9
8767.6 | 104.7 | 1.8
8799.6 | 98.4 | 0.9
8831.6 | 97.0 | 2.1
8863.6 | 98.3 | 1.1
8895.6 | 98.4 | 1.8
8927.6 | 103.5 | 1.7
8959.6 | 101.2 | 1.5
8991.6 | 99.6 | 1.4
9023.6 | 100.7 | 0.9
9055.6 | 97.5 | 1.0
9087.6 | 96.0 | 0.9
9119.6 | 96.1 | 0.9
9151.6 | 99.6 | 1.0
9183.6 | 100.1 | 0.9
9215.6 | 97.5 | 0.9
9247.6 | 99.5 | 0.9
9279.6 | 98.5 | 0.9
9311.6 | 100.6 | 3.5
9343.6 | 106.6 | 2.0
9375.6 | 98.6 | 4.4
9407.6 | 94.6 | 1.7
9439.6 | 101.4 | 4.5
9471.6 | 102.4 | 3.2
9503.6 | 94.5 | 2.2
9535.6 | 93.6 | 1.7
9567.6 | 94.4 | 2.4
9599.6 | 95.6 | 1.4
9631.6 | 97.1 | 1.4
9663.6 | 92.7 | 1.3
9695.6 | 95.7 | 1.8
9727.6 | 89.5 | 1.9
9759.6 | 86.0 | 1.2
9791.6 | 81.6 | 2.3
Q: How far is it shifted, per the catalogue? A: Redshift 0.15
